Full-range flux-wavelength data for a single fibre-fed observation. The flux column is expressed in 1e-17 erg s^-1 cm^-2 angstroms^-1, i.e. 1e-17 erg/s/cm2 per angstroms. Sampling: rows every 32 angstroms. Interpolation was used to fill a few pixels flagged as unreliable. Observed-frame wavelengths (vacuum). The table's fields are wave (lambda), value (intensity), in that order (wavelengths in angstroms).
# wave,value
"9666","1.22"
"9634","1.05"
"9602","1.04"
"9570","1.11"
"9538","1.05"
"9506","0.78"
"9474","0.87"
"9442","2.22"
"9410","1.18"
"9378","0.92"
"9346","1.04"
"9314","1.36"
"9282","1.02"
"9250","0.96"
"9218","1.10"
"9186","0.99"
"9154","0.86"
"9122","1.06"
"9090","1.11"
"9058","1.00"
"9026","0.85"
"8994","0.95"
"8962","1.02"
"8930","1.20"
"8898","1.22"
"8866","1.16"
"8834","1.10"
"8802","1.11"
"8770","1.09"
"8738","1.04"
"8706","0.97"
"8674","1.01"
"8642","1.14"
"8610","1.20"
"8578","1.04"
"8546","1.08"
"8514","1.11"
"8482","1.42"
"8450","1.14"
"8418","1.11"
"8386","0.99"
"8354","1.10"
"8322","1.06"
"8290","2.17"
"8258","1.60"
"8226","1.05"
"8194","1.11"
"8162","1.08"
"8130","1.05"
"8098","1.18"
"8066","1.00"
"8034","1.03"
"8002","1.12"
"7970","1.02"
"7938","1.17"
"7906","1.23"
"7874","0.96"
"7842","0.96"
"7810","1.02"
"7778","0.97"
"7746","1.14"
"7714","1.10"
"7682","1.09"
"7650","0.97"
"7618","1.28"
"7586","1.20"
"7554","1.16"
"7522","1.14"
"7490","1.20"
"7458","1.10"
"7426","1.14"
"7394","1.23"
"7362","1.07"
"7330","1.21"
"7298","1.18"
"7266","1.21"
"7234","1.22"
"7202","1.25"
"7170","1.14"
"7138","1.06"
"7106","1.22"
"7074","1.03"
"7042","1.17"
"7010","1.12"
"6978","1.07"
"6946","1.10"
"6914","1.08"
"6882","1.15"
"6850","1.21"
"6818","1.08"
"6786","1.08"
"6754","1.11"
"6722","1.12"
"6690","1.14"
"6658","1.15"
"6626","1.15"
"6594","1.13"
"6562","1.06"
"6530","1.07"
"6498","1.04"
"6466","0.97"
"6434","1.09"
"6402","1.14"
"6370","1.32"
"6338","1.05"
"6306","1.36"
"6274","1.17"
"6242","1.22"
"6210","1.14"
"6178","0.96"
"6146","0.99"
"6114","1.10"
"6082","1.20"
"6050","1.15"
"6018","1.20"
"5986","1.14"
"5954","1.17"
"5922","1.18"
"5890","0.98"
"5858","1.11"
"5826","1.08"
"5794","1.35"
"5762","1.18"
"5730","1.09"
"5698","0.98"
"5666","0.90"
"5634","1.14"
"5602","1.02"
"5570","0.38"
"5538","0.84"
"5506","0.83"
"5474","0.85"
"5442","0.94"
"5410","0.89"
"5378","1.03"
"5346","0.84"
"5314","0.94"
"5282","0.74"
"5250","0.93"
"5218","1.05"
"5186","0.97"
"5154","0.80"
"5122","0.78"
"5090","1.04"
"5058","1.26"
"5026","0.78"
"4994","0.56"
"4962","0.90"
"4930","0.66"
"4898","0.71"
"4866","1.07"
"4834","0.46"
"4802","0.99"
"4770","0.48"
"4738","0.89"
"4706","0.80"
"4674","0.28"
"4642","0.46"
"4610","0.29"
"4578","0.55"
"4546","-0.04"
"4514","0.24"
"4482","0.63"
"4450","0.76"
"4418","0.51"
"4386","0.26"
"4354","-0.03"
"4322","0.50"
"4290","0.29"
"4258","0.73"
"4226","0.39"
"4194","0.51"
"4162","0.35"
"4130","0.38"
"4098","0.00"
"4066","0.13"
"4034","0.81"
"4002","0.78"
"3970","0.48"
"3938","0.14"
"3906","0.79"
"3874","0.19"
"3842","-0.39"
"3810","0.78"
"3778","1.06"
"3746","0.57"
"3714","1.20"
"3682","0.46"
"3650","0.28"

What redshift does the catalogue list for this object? 0.260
